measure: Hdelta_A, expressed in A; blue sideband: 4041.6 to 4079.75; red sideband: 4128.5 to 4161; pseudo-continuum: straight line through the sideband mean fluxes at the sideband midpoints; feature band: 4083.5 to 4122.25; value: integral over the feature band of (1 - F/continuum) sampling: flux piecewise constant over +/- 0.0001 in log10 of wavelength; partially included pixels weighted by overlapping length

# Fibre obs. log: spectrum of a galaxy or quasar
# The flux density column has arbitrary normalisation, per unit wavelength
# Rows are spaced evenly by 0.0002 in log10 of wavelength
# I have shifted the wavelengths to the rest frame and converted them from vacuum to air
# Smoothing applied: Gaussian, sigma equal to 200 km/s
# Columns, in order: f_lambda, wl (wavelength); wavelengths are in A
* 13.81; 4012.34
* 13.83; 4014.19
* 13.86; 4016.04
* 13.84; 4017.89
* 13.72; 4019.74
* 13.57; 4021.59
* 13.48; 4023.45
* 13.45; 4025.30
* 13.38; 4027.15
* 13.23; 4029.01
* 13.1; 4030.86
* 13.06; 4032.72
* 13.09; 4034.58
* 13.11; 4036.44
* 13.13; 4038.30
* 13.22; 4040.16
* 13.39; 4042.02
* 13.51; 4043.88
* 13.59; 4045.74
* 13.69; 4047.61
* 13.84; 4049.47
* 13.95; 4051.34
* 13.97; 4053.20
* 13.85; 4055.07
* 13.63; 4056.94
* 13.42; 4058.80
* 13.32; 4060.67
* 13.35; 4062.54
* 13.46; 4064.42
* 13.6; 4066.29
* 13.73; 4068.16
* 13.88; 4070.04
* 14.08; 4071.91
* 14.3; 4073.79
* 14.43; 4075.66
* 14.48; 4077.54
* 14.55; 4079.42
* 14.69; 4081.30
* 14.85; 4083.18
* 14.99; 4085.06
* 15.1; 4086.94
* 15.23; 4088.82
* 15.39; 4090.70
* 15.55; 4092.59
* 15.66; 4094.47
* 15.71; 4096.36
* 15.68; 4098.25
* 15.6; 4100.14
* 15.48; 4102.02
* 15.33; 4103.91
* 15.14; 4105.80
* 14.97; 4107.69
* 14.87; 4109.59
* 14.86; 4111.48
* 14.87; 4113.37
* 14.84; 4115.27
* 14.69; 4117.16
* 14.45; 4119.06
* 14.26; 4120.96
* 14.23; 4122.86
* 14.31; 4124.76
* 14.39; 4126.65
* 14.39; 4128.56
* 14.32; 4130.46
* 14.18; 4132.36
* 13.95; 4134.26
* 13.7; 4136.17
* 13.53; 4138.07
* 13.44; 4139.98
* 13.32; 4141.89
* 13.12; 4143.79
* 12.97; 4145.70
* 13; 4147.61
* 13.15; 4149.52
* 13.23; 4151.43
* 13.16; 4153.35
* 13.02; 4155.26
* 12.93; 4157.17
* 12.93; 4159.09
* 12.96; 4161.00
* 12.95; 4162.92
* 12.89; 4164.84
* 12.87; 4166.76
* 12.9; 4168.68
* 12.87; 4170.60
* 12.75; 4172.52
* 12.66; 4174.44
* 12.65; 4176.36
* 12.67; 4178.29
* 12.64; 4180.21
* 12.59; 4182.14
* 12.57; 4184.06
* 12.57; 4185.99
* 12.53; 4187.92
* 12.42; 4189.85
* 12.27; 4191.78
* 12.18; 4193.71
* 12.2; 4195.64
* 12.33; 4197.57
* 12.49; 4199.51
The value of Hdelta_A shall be -4.33 A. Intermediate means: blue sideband 13.8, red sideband 13.4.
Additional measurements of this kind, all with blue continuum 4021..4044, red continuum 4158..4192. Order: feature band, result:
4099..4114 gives -2.5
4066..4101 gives -4.7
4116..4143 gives -2.5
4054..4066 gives -0.3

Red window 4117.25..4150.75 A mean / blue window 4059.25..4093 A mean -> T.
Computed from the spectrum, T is 0.96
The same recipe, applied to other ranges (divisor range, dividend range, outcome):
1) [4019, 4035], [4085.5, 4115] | 1.15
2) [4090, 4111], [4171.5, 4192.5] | 0.82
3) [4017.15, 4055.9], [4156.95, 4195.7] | 0.94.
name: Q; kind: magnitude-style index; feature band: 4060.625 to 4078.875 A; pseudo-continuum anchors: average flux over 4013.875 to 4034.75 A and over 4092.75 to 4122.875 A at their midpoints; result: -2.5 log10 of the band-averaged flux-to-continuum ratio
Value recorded 0.03 mag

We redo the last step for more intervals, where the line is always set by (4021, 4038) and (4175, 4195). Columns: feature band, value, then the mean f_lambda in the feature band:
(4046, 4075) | -0.051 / 13.7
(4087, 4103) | -0.197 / 15.5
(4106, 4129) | -0.141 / 14.6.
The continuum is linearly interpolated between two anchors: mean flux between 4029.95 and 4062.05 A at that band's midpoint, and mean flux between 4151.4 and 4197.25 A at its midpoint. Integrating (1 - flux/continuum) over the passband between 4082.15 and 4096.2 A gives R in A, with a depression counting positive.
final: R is -2.2 A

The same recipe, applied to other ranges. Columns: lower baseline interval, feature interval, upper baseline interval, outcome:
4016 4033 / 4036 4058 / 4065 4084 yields 0.4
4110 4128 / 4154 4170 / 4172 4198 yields 0.3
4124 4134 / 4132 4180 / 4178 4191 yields 1.3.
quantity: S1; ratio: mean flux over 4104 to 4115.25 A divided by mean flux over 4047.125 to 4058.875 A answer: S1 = 1.08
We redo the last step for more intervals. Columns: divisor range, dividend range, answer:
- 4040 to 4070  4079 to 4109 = 1.12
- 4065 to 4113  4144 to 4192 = 0.86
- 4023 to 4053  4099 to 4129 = 1.10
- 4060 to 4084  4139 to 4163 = 0.93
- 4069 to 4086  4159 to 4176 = 0.89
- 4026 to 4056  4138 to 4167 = 0.97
